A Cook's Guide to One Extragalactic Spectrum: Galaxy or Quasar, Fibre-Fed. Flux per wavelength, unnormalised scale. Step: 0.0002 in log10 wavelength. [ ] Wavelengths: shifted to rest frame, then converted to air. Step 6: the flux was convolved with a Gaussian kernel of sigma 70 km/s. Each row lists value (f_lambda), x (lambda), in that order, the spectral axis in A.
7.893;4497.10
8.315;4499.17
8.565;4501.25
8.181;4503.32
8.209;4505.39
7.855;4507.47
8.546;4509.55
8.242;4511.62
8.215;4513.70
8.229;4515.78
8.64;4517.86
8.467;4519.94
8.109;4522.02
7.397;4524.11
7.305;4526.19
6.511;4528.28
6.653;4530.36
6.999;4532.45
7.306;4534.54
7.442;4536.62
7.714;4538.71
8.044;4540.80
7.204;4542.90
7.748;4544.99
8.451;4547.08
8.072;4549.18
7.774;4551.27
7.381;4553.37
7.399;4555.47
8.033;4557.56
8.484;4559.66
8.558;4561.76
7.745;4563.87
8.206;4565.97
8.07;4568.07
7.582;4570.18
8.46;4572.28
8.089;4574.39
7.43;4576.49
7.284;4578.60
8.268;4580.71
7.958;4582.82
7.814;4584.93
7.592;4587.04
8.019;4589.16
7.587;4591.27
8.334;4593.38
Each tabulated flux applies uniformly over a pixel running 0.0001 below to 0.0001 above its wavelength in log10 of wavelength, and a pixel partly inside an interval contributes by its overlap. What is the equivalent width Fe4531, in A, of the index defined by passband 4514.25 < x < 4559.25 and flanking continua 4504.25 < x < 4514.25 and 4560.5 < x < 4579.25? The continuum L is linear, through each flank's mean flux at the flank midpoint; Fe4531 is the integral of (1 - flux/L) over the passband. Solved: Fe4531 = 2.3 A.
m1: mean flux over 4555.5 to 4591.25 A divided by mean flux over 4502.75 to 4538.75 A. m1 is 1.02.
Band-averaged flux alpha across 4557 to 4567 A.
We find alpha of 8.21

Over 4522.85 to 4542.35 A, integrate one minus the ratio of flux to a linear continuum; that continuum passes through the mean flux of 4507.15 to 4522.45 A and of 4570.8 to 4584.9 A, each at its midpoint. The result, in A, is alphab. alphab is 2.2 A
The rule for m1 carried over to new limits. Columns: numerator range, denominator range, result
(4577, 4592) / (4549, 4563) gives 0.98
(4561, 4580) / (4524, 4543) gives 1.09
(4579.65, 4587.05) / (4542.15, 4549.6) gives 1.01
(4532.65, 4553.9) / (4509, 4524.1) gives 0.93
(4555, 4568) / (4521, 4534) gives 1.13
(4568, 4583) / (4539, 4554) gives 1.01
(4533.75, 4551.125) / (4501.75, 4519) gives 0.94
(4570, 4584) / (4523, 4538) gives 1.11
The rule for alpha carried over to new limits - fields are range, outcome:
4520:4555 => 7.53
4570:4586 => 7.88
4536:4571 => 7.88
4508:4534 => 7.77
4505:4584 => 7.84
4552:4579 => 7.91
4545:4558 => 7.84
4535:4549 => 7.77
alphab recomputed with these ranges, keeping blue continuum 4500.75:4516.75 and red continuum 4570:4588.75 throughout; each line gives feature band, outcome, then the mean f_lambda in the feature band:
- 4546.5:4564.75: 0.0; 7.98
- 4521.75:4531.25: 1.2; 7.13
